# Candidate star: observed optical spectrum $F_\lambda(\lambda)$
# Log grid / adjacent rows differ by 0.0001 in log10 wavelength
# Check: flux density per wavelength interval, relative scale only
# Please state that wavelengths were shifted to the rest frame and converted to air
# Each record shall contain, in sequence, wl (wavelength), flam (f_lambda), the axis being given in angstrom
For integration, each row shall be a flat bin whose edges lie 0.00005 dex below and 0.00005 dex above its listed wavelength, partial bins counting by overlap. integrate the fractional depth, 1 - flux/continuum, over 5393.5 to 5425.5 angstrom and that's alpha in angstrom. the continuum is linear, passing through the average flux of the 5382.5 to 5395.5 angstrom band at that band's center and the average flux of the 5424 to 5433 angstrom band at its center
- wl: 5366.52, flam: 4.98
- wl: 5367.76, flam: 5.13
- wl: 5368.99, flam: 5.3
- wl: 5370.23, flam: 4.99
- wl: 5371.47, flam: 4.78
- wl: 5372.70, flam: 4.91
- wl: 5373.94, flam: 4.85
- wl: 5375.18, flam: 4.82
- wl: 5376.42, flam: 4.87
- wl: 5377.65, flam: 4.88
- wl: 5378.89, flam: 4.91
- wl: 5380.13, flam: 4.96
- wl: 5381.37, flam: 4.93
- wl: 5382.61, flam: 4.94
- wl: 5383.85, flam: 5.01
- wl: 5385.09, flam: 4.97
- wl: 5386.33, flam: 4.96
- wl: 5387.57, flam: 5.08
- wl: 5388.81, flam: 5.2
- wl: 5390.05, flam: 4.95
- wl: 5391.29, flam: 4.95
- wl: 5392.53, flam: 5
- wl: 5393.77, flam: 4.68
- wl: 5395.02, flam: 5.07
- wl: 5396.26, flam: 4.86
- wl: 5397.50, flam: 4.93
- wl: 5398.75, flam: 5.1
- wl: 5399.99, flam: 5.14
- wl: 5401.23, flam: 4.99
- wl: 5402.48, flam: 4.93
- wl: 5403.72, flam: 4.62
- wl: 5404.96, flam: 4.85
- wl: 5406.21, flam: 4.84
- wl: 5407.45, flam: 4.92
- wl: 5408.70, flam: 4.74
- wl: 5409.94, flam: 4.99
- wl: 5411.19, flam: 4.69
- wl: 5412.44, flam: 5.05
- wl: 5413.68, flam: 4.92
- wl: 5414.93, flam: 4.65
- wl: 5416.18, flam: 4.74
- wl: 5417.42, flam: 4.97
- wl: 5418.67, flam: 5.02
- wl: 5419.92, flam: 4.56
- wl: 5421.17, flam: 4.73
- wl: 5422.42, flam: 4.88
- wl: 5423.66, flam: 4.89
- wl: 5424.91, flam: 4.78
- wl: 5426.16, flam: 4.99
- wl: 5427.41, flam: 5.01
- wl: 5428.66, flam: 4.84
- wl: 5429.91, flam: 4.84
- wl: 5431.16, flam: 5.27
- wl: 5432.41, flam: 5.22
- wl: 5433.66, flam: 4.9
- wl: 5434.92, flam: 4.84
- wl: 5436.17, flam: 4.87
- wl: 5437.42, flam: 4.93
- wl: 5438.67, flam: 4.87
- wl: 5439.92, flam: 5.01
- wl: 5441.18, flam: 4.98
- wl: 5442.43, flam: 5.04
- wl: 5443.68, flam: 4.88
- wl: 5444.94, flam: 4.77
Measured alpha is 0.7 angstrom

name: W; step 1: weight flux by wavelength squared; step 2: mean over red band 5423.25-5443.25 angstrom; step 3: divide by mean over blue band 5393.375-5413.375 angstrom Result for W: 1.02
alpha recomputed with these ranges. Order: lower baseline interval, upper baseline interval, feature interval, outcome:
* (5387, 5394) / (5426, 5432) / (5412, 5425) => 0.4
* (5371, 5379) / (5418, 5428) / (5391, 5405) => -0.2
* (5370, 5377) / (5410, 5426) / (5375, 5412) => -0.6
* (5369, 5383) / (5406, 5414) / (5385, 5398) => -0.2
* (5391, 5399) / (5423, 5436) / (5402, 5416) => 0.3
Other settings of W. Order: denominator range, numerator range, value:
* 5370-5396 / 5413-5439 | 1.01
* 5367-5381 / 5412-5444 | 1.01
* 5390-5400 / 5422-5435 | 1.01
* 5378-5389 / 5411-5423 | 0.98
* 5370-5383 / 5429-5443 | 1.04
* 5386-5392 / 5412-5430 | 0.98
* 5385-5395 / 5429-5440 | 1.01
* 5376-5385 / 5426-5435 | 1.03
